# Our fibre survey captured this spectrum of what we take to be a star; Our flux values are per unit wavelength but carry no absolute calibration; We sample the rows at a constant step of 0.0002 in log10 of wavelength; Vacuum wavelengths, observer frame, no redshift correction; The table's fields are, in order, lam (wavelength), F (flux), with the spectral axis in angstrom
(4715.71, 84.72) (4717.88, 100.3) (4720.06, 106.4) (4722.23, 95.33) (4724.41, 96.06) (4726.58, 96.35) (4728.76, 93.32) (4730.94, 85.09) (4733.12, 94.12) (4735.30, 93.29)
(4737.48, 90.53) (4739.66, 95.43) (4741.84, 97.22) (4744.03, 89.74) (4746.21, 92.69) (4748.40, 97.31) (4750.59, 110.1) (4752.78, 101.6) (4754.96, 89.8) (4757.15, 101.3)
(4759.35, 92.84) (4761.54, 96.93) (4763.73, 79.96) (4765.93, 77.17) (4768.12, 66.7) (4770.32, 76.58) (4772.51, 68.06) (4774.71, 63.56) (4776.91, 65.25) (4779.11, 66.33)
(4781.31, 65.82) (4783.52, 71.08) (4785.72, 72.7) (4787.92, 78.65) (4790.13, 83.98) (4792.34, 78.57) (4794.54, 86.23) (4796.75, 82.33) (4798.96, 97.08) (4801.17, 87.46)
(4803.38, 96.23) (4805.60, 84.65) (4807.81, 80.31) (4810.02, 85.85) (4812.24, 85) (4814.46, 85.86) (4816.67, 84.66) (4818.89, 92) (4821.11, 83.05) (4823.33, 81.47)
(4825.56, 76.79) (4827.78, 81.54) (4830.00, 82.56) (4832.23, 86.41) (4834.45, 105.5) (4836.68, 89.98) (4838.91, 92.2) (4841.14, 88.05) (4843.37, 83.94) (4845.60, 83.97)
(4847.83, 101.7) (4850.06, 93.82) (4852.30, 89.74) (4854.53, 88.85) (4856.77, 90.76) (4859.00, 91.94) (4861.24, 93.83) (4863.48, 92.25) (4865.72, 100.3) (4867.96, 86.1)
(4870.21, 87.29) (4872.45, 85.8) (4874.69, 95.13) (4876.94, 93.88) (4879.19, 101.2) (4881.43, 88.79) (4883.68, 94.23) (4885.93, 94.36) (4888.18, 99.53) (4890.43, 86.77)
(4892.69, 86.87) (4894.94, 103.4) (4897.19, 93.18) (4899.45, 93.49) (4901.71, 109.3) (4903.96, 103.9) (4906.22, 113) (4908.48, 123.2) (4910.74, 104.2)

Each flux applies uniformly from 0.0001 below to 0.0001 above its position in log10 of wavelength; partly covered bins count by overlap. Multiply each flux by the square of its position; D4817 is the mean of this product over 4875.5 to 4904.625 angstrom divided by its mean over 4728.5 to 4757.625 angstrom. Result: 1.1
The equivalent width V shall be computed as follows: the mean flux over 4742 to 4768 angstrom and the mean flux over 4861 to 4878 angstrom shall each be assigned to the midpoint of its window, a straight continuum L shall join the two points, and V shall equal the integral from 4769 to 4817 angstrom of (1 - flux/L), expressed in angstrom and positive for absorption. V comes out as 6.8 angstrom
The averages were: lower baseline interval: 92.7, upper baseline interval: 91.7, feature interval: 79.3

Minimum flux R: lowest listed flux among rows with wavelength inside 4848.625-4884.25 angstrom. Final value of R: 85.8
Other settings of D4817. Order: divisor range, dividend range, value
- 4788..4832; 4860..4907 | 1.16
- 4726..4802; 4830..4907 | 1.15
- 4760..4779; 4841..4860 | 1.26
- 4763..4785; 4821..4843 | 1.27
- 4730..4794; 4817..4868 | 1.10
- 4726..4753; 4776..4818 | 0.88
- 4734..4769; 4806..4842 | 0.96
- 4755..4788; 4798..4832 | 1.14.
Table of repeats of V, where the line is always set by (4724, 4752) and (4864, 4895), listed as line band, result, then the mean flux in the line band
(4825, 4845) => 1.23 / 87.7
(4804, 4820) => 1.35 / 85.8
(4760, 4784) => 5.44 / 72.9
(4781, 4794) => 2.47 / 76.2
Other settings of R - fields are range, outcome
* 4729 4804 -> 63.56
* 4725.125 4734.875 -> 85.09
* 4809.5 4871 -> 76.79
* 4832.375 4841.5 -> 88.05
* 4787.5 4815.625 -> 78.57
